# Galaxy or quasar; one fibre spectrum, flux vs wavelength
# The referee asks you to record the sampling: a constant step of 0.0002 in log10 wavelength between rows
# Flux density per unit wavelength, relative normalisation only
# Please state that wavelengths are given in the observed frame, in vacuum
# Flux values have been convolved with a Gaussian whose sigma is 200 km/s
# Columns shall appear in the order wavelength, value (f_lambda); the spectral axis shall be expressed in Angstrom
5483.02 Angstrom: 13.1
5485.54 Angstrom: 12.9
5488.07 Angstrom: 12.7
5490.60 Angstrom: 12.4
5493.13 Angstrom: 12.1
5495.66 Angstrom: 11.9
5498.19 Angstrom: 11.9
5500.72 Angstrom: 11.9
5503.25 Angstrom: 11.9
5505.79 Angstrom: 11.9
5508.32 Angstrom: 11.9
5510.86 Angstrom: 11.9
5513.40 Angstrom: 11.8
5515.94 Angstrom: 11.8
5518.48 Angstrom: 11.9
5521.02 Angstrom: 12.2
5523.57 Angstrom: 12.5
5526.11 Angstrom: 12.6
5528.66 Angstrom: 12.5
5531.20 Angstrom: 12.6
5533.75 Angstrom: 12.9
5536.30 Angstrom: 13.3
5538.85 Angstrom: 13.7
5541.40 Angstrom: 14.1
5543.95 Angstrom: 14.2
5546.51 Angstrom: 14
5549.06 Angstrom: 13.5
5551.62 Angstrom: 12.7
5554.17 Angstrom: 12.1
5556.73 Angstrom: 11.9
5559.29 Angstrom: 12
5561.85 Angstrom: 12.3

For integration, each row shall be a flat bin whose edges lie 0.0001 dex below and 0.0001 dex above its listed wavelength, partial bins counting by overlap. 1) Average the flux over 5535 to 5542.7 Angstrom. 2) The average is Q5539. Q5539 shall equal 13.7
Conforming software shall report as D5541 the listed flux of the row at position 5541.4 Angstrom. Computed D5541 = 14.1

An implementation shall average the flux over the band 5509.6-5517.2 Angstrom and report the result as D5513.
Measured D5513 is 11.8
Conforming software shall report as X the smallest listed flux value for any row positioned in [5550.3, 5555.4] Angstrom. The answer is 12.1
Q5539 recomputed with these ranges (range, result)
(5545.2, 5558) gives 12.8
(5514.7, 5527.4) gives 12.2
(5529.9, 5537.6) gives 12.9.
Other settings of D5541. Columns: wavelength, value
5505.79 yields 11.9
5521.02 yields 12.2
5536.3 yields 13.3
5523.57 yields 12.5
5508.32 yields 11.9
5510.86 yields 11.9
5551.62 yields 12.7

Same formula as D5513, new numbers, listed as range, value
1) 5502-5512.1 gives 11.9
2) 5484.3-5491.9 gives 12.7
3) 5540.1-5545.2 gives 14.2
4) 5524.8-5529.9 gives 12.5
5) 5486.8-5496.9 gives 12.3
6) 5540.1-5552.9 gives 13.7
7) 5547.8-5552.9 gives 13.1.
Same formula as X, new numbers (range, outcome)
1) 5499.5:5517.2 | 11.8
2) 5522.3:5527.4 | 12.5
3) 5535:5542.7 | 13.3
